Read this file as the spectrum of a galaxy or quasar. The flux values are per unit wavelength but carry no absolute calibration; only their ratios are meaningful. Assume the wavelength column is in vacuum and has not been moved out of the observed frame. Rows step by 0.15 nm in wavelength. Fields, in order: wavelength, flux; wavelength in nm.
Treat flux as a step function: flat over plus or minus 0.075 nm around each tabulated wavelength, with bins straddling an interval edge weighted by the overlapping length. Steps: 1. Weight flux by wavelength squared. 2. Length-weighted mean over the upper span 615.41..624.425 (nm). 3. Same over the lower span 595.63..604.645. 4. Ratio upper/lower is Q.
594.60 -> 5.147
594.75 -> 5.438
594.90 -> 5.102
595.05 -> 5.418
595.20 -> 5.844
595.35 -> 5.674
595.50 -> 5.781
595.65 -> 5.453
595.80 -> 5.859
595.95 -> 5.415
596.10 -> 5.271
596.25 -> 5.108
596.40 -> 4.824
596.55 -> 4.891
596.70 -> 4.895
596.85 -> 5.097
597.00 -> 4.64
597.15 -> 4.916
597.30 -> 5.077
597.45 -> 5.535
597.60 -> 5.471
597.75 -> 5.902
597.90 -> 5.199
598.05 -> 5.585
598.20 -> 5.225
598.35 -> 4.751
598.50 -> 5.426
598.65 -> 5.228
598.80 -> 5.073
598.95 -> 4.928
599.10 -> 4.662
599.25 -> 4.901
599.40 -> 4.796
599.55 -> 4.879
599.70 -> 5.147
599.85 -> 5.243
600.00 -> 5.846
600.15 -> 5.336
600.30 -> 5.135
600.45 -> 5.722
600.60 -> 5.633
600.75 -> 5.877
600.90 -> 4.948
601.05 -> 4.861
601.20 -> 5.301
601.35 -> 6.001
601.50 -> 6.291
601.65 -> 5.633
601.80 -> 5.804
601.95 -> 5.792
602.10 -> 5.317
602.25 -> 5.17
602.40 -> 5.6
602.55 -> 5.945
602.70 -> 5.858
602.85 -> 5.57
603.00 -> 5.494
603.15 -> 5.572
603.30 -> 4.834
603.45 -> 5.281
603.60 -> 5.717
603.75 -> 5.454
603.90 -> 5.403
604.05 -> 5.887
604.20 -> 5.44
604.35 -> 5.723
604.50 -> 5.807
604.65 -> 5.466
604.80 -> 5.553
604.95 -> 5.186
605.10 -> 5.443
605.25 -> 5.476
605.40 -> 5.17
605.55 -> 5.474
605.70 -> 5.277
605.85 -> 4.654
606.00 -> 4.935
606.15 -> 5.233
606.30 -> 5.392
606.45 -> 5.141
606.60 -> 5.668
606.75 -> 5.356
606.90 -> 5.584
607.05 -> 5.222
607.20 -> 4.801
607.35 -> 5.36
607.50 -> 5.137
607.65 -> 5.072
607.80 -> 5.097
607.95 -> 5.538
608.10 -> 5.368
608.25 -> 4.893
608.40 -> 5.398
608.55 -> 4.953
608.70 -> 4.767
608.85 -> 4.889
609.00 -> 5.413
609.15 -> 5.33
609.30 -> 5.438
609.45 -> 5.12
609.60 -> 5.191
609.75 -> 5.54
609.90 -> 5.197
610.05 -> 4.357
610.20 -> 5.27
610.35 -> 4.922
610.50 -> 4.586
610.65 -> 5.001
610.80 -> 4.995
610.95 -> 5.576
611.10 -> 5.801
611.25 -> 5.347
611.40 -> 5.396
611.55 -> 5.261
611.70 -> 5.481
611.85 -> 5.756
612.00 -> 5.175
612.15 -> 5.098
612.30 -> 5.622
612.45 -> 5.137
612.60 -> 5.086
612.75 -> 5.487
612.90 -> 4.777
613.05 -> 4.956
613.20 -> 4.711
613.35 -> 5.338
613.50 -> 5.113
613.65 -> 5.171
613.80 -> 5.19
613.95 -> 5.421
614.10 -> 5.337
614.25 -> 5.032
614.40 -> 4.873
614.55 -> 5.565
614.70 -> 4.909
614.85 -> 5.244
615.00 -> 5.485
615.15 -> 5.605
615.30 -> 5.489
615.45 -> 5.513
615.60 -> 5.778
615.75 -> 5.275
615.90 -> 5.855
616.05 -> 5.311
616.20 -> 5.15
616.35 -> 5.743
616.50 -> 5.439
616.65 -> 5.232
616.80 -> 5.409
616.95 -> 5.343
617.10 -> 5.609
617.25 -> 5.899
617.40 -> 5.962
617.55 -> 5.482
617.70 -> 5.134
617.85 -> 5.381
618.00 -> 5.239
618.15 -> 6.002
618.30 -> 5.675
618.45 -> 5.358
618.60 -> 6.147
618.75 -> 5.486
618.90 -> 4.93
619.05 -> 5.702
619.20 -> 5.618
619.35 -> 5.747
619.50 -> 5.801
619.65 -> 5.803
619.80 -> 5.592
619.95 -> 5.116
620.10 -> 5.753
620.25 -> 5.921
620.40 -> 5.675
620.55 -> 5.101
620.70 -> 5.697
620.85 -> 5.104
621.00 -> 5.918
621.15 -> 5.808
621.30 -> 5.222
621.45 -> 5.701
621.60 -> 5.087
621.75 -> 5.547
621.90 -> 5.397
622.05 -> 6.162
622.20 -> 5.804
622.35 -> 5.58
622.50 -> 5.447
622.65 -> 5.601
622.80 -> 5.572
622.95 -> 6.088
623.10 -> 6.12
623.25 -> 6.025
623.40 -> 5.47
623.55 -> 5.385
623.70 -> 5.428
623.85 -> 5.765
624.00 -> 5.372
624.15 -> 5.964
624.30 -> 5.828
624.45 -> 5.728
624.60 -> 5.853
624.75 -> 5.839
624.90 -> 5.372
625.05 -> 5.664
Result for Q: 1.11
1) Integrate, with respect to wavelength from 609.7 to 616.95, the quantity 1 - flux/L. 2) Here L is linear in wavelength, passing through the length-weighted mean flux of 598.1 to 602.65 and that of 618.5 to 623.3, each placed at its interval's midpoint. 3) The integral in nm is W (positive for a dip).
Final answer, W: 0.34 nm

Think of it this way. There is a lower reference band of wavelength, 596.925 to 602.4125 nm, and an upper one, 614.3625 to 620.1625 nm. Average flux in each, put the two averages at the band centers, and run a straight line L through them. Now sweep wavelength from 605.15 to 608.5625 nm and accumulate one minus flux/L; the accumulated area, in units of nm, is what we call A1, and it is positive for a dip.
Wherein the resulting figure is 0.10 nm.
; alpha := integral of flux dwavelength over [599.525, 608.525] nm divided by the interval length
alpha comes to 5.41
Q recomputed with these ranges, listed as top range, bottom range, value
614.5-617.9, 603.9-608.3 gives 1.06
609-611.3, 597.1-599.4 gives 1.04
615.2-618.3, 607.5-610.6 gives 1.11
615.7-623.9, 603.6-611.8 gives 1.10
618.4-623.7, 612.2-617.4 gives 1.07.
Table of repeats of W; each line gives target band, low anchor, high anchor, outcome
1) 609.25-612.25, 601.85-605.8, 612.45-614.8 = 0.006 nm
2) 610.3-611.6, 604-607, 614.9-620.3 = 0.059 nm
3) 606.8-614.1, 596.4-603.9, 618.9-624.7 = 0.373 nm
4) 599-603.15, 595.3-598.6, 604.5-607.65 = -0.125 nm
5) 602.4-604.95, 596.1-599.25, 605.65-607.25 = -0.182 nm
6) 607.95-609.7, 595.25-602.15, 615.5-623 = 0.083 nm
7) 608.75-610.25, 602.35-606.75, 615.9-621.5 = 0.084 nm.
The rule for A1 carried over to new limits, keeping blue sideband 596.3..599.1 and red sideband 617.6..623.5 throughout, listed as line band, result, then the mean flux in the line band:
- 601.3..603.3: -0.17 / 5.66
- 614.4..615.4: 0.03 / 5.35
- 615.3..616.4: 0.00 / 5.51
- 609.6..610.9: 0.09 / 5.01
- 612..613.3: 0.08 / 5.12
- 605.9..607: 0.00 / 5.31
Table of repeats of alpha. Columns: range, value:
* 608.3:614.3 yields 5.19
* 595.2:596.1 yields 5.62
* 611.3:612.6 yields 5.35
